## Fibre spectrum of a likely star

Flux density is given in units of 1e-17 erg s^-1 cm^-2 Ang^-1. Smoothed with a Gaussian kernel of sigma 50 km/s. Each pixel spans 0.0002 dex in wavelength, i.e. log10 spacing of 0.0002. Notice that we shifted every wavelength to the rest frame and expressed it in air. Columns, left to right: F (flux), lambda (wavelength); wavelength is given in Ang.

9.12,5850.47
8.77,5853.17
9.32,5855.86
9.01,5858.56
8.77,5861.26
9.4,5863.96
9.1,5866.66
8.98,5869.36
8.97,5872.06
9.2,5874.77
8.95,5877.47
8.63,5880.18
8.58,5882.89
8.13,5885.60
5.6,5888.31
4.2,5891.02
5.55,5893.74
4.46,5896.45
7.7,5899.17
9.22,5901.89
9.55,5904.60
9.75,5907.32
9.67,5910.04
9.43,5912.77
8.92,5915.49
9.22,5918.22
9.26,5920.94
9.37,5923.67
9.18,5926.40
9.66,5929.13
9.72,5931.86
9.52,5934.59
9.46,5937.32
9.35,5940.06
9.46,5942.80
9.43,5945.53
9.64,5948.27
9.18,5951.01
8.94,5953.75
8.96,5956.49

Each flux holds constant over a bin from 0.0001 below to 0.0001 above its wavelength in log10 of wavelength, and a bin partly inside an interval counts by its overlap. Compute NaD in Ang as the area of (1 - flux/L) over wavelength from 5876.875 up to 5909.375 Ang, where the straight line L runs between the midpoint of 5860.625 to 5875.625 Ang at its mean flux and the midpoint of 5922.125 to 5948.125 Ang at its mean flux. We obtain 5.9 Ang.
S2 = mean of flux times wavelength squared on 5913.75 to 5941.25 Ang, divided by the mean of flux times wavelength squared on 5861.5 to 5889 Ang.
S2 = 1.10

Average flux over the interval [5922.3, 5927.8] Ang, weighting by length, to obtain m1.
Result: 9.27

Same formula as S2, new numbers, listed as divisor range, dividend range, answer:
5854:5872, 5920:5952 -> 1.07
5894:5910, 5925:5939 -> 1.19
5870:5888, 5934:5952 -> 1.13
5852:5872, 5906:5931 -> 1.06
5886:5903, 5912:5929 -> 1.51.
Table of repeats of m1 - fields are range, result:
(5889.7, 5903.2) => 6.22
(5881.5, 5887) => 8.33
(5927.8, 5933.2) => 9.69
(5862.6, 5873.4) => 9.12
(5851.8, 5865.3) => 9.05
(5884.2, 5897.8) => 5.6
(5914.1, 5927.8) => 9.19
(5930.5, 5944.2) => 9.5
